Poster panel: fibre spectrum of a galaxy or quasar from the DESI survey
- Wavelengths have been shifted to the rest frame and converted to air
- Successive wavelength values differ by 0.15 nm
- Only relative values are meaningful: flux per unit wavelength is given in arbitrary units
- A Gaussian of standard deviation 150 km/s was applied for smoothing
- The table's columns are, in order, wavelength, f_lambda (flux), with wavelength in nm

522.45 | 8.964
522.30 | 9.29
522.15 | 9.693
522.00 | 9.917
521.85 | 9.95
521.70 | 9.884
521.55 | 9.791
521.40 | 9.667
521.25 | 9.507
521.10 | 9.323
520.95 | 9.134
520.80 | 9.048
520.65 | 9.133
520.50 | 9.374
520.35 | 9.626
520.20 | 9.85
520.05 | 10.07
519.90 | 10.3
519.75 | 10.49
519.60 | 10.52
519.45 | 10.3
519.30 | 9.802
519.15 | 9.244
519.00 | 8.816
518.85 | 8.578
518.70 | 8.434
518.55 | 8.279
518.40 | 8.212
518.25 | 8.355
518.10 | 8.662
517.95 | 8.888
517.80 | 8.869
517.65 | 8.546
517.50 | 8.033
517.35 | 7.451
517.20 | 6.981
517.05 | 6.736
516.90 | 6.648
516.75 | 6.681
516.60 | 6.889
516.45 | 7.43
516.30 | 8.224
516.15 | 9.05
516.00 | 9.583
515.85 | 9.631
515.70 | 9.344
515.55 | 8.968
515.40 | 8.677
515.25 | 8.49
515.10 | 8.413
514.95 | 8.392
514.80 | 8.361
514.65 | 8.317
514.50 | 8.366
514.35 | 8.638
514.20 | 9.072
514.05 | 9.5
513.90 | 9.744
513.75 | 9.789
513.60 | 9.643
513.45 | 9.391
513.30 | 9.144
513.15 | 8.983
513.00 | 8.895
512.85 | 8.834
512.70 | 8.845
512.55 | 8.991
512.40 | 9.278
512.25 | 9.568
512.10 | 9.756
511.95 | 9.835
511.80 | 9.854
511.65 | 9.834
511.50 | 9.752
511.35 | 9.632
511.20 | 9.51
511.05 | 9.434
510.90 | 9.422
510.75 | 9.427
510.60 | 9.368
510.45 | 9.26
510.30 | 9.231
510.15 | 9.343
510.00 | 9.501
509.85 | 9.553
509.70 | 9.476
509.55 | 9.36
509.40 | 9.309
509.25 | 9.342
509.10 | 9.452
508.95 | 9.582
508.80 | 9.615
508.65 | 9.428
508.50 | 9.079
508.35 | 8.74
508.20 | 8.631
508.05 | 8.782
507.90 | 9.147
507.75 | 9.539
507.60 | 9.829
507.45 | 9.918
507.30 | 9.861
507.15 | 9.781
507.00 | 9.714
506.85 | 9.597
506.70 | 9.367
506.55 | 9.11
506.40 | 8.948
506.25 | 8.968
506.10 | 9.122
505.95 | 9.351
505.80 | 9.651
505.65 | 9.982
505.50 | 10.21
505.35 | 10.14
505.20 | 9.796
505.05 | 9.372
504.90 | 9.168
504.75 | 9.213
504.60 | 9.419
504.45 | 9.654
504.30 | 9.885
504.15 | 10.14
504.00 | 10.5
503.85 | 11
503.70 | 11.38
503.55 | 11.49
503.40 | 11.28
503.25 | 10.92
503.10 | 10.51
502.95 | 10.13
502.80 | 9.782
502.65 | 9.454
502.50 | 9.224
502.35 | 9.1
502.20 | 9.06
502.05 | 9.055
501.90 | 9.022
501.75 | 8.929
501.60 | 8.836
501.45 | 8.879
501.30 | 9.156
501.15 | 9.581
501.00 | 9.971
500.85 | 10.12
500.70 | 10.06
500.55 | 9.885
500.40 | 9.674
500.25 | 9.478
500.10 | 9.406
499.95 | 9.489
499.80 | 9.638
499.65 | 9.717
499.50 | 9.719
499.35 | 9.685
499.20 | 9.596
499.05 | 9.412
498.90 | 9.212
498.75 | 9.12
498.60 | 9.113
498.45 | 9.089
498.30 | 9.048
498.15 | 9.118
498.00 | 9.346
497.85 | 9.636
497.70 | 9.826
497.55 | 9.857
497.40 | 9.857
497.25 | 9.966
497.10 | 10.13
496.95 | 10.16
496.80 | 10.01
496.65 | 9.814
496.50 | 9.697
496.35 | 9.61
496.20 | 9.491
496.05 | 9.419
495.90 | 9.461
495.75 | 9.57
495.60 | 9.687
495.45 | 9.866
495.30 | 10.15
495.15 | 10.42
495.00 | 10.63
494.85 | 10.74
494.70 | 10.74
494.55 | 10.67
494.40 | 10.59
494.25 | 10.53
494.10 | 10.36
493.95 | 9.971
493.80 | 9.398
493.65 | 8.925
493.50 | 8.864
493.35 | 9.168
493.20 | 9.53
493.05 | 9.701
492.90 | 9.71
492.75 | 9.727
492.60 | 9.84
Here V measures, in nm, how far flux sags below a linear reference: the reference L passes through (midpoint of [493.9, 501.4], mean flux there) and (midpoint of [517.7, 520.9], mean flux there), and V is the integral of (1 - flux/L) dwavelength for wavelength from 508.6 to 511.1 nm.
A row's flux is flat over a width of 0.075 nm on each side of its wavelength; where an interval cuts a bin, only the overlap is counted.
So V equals 0.021 nm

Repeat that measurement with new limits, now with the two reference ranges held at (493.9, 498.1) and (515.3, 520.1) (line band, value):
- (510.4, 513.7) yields -0.15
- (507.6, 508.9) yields 0.01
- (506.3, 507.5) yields -0.03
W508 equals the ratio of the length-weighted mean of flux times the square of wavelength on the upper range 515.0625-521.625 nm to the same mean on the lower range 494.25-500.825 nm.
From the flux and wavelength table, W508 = 1.0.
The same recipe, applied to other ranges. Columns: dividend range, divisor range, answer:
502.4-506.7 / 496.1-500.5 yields 1.06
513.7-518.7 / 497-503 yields 0.94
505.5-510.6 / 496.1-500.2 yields 1.02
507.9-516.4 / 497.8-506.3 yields 0.99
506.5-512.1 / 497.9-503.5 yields 1.02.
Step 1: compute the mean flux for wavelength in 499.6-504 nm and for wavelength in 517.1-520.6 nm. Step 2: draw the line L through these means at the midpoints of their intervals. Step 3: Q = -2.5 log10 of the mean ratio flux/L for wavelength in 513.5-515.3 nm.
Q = 0.04 mag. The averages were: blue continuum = 9.81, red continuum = 9.01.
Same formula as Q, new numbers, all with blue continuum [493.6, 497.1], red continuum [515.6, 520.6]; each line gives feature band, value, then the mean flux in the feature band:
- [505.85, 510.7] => -0.01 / 9.36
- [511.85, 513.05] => -0.03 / 9.27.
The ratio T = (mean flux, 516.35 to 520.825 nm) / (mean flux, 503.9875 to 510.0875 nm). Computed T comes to 0.9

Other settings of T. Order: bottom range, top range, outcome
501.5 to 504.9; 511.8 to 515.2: 0.92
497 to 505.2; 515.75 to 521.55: 0.91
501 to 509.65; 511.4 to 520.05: 0.92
